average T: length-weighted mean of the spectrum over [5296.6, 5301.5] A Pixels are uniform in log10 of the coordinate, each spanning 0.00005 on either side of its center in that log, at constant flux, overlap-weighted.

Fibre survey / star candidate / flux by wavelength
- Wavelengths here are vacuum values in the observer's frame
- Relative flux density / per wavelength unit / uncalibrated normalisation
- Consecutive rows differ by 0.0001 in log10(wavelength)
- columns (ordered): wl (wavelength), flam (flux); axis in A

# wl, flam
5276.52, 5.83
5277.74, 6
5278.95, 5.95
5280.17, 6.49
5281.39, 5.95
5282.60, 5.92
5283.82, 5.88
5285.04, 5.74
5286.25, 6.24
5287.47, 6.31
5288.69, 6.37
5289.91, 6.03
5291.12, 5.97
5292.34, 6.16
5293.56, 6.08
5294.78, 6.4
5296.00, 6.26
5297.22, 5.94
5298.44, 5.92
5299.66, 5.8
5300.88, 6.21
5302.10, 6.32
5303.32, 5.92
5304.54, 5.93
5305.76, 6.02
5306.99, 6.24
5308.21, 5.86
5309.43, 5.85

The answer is 5.97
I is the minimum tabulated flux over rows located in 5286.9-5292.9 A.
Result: 5.97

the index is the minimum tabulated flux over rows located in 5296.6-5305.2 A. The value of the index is 5.8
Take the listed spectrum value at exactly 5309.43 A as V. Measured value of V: 5.85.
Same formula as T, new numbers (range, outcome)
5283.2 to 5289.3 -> 6.1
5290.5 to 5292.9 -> 6.08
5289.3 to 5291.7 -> 6.02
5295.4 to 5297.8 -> 6.1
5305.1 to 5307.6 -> 6.11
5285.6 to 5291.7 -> 6.19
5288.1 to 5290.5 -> 6.19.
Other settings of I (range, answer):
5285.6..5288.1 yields 6.24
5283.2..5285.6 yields 5.74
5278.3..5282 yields 5.95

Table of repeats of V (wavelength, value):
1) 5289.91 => 6.03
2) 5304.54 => 5.93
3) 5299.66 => 5.8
